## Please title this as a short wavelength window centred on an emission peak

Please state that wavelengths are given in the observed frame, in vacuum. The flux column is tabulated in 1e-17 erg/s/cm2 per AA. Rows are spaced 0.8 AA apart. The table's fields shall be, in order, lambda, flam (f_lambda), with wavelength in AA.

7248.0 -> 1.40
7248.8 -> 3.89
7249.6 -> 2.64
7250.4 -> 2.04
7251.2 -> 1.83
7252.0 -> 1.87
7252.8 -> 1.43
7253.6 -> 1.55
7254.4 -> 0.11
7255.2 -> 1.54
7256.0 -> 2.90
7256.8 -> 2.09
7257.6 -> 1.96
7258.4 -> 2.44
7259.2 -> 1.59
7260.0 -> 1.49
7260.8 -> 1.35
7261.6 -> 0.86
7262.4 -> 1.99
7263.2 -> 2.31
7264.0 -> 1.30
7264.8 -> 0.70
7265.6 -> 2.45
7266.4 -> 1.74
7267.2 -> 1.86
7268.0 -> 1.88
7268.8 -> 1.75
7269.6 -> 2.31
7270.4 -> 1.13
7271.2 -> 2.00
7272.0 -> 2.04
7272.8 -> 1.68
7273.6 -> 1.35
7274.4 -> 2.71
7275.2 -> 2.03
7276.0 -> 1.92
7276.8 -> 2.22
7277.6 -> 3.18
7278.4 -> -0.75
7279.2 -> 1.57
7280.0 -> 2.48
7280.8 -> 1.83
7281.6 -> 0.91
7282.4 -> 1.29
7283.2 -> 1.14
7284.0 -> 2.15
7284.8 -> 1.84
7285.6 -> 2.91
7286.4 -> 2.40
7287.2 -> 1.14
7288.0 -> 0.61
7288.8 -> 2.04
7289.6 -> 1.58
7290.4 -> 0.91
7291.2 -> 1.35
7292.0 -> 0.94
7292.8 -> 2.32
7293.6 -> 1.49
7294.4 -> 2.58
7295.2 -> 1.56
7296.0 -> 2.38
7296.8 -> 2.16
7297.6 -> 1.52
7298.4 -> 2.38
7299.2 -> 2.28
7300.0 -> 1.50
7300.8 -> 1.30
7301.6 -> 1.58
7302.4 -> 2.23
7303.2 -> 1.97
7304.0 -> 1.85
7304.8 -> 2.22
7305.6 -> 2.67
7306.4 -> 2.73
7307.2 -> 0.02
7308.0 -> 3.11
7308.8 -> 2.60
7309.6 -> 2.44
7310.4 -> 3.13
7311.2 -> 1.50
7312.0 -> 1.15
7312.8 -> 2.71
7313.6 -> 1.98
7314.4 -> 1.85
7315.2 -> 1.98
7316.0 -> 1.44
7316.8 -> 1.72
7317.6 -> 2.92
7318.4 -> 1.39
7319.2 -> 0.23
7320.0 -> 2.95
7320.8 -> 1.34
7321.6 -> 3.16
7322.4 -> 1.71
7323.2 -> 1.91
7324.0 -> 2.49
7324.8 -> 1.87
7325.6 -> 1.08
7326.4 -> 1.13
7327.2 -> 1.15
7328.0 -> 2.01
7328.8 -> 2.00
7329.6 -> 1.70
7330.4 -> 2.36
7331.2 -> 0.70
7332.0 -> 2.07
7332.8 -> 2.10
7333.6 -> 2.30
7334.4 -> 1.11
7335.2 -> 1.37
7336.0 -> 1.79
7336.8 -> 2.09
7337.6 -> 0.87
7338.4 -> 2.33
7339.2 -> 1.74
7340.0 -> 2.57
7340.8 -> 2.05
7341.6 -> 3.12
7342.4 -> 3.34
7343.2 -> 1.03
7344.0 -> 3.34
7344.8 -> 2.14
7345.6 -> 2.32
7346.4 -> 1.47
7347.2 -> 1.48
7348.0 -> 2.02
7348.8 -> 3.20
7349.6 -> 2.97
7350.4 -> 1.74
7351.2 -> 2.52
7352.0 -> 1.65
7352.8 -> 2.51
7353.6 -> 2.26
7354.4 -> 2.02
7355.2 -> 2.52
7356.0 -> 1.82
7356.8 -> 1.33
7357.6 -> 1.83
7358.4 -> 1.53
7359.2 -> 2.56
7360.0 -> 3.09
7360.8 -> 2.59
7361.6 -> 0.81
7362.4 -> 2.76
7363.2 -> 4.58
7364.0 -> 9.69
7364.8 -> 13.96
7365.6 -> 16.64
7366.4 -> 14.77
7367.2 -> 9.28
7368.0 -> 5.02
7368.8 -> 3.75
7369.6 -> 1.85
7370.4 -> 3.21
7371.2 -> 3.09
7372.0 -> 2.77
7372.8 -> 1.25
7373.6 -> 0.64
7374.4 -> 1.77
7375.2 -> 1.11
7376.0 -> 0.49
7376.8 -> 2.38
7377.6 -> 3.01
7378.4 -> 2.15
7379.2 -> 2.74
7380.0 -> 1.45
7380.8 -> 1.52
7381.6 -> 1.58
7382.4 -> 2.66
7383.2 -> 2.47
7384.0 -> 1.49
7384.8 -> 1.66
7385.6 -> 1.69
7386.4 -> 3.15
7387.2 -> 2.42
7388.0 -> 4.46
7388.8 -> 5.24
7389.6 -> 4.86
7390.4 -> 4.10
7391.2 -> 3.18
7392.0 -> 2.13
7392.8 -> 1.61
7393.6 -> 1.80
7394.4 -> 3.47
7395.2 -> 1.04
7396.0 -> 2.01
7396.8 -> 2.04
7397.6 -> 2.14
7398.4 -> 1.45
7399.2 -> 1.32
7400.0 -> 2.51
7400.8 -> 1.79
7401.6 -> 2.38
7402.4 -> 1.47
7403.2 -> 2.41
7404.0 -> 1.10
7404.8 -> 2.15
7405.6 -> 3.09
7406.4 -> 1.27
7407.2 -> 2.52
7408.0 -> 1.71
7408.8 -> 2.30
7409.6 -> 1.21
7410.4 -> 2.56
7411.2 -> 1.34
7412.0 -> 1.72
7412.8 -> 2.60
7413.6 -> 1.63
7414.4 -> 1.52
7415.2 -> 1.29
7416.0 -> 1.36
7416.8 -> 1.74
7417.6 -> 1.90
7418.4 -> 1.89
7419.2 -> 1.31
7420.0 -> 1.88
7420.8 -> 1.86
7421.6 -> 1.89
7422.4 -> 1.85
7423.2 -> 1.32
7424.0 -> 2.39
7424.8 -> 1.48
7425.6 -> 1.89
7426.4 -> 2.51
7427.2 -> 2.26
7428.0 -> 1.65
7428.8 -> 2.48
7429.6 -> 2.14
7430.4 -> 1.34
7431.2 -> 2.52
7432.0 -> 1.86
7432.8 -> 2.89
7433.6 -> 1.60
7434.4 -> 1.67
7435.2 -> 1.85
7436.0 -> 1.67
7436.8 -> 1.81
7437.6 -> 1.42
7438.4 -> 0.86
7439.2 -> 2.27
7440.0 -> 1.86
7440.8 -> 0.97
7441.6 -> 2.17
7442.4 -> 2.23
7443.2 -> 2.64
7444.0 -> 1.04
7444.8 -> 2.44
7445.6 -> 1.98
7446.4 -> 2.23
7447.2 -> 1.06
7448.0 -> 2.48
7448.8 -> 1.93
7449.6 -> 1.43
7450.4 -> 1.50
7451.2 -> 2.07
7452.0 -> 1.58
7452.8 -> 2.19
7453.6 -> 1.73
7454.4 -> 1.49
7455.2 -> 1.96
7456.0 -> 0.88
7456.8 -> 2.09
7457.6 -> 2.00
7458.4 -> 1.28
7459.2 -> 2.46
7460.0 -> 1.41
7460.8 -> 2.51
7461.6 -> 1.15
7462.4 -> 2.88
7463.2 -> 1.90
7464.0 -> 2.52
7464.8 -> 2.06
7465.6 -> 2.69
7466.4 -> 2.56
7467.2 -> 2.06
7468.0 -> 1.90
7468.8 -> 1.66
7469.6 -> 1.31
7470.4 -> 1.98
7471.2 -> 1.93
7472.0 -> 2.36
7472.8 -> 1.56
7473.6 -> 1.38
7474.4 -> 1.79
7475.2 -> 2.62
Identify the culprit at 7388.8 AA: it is [N II] 6583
